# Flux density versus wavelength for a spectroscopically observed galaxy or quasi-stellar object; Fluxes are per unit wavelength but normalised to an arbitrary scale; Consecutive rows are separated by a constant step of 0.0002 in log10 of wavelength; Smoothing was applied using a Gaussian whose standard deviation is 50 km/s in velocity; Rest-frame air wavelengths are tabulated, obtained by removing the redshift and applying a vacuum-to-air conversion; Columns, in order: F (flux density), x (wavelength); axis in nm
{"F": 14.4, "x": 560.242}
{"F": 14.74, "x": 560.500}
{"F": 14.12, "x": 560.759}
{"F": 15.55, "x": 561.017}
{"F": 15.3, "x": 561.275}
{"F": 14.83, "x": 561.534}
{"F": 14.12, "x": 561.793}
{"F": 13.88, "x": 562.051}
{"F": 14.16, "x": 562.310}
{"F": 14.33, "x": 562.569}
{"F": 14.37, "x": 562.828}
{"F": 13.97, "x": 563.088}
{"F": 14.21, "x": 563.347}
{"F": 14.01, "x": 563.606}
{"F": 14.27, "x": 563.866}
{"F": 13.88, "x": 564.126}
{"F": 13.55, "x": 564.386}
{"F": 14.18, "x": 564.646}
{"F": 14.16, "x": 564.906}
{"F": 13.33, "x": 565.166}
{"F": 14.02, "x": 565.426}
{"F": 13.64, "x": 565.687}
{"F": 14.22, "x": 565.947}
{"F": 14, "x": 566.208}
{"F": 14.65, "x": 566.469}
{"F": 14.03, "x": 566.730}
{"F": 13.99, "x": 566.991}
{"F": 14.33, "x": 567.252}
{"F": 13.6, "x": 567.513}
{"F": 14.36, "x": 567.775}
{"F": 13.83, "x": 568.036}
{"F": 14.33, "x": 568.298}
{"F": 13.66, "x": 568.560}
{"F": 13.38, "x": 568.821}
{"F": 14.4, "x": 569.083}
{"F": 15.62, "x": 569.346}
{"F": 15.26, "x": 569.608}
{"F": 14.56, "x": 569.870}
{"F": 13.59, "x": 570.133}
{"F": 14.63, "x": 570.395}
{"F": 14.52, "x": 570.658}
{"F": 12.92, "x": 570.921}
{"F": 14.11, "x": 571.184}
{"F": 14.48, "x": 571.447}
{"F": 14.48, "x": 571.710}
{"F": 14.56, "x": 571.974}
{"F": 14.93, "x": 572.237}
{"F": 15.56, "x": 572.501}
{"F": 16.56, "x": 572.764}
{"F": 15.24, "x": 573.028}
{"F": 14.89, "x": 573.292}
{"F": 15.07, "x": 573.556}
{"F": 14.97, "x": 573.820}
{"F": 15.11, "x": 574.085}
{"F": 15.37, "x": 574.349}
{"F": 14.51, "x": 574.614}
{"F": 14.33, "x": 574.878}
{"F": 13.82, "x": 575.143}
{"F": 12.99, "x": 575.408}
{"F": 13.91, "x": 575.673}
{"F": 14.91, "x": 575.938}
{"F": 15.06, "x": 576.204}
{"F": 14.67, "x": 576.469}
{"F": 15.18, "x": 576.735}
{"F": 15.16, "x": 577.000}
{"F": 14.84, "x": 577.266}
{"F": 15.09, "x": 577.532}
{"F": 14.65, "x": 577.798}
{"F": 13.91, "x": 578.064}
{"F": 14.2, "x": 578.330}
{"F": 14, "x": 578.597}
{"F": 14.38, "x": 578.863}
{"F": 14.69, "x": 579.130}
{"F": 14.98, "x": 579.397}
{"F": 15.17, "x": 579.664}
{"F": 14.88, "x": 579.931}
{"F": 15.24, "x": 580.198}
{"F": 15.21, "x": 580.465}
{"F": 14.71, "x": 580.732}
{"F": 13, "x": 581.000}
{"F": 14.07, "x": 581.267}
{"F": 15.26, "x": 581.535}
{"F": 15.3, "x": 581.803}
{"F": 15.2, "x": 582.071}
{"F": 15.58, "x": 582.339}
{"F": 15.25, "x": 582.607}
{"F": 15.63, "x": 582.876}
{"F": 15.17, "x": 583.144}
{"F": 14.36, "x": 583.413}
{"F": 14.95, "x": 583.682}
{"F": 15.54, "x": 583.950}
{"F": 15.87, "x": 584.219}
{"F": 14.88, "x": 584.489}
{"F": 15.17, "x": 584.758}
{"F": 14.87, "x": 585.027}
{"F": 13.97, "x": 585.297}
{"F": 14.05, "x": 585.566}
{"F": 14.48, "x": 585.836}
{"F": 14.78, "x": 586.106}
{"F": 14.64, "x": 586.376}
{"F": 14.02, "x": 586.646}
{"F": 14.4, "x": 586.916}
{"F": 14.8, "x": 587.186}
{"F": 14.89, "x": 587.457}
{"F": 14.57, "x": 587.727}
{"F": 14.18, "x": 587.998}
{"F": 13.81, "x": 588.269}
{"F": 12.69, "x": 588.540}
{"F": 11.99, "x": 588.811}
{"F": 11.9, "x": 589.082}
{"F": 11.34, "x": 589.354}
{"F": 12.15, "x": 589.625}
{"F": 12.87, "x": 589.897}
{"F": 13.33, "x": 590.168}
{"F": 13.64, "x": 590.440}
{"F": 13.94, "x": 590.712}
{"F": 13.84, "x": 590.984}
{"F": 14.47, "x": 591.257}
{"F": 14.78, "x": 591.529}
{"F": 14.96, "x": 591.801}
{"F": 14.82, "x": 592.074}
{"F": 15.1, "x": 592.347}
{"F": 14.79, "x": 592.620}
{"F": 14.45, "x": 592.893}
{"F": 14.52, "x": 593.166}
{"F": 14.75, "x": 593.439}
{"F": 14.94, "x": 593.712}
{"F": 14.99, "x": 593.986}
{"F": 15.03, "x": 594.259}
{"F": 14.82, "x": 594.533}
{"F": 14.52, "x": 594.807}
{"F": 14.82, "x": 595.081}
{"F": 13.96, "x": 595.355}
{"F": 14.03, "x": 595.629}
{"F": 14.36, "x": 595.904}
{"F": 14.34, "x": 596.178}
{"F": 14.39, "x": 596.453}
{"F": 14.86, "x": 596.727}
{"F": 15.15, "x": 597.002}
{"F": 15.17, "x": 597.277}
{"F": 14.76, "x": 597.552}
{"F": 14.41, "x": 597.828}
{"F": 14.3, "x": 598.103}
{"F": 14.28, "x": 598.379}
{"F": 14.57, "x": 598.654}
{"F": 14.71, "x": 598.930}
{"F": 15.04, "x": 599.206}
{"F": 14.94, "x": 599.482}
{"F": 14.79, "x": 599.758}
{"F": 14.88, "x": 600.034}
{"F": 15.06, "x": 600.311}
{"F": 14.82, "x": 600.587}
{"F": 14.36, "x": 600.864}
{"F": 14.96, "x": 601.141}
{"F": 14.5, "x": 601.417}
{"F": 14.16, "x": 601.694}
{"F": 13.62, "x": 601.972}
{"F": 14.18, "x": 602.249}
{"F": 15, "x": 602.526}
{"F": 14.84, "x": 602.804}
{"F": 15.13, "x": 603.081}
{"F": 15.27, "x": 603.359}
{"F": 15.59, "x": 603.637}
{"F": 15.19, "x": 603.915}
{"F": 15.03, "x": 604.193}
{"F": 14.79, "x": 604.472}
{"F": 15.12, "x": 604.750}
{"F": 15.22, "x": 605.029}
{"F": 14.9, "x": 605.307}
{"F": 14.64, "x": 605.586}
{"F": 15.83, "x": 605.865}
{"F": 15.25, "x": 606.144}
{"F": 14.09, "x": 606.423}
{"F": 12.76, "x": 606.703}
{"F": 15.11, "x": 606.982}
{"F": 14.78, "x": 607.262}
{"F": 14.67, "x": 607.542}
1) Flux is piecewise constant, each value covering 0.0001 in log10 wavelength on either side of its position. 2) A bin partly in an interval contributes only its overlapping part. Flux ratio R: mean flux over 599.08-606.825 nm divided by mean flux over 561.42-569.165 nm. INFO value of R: 1.1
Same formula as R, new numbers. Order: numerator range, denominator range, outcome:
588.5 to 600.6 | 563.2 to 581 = 0.99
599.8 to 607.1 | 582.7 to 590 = 1.04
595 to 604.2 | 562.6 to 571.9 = 1.04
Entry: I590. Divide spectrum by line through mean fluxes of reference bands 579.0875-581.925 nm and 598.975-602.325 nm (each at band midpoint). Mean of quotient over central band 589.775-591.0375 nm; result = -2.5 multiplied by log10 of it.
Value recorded 0.09 mag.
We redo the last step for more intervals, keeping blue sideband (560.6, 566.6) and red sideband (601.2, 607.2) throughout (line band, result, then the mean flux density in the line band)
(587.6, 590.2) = 0.13 mag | 12.9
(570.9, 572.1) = 0.01 mag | 14.2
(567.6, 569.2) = 0.02 mag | 14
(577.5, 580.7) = -0.02 mag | 14.7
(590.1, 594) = 0.01 mag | 14.5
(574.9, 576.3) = 0.02 mag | 14.1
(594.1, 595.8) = 0.01 mag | 14.5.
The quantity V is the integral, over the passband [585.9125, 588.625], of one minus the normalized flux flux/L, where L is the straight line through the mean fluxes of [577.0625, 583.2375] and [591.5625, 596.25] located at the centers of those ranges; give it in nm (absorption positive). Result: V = 0.077 nm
